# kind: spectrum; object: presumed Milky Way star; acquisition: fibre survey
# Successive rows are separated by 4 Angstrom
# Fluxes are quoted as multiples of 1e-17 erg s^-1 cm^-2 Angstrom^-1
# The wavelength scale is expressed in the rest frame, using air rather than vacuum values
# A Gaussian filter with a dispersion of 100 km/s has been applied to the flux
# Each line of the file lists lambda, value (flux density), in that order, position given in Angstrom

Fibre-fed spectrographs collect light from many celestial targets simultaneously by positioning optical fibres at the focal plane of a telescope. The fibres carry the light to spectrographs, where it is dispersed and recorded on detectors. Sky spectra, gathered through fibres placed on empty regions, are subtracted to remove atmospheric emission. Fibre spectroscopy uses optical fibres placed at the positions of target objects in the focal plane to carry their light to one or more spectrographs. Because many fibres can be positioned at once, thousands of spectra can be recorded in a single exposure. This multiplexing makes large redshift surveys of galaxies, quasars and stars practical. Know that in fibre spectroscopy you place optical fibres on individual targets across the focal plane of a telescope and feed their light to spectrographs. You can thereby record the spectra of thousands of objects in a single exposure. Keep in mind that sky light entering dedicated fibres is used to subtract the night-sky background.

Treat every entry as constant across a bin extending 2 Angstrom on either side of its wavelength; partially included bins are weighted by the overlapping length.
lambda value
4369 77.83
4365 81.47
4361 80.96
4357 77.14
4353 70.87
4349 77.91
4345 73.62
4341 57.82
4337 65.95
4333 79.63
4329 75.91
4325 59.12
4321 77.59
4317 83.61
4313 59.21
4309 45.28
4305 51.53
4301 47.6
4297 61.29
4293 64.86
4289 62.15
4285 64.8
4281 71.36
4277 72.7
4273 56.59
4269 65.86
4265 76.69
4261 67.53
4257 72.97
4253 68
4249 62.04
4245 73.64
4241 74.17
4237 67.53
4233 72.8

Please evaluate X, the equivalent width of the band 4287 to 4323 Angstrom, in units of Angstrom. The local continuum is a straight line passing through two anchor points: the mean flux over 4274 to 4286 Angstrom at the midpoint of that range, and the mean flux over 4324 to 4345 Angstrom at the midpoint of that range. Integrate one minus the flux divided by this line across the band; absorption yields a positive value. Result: 3.8 Angstrom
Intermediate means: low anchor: 68.9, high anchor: 68.7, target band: 61.5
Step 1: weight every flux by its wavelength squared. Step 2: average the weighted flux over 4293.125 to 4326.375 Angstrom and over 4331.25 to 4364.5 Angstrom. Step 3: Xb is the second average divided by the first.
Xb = 1.2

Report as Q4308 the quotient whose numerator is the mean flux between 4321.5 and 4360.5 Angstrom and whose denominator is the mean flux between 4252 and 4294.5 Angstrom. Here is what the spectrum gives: 1.06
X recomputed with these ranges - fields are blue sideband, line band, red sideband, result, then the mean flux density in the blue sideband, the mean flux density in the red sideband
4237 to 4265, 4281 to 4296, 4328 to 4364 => 1.4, 70.1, 73.5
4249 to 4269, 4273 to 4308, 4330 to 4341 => 4.4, 69.8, 70.4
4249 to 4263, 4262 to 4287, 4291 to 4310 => -2.1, 68.4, 54.6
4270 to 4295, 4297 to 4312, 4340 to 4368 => 3.9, 65.4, 75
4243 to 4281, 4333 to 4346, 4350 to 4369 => 1.5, 68.6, 77.6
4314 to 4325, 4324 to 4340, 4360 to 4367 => 1.4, 74.8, 81.3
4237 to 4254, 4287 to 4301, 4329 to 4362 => 2.1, 69.3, 72.9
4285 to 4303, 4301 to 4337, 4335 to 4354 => -0.5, 59.6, 69.1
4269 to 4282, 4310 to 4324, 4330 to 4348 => -0.3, 66.4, 70.1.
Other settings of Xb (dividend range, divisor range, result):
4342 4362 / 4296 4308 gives 1.47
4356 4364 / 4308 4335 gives 1.17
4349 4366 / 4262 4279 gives 1.19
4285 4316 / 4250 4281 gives 0.85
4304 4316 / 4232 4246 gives 0.79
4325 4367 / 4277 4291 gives 1.13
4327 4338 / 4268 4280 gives 1.17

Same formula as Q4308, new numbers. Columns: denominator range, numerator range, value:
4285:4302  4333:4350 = 1.15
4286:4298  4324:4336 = 1.14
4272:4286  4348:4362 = 1.14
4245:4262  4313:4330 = 1.06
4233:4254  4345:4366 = 1.11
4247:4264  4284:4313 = 0.83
